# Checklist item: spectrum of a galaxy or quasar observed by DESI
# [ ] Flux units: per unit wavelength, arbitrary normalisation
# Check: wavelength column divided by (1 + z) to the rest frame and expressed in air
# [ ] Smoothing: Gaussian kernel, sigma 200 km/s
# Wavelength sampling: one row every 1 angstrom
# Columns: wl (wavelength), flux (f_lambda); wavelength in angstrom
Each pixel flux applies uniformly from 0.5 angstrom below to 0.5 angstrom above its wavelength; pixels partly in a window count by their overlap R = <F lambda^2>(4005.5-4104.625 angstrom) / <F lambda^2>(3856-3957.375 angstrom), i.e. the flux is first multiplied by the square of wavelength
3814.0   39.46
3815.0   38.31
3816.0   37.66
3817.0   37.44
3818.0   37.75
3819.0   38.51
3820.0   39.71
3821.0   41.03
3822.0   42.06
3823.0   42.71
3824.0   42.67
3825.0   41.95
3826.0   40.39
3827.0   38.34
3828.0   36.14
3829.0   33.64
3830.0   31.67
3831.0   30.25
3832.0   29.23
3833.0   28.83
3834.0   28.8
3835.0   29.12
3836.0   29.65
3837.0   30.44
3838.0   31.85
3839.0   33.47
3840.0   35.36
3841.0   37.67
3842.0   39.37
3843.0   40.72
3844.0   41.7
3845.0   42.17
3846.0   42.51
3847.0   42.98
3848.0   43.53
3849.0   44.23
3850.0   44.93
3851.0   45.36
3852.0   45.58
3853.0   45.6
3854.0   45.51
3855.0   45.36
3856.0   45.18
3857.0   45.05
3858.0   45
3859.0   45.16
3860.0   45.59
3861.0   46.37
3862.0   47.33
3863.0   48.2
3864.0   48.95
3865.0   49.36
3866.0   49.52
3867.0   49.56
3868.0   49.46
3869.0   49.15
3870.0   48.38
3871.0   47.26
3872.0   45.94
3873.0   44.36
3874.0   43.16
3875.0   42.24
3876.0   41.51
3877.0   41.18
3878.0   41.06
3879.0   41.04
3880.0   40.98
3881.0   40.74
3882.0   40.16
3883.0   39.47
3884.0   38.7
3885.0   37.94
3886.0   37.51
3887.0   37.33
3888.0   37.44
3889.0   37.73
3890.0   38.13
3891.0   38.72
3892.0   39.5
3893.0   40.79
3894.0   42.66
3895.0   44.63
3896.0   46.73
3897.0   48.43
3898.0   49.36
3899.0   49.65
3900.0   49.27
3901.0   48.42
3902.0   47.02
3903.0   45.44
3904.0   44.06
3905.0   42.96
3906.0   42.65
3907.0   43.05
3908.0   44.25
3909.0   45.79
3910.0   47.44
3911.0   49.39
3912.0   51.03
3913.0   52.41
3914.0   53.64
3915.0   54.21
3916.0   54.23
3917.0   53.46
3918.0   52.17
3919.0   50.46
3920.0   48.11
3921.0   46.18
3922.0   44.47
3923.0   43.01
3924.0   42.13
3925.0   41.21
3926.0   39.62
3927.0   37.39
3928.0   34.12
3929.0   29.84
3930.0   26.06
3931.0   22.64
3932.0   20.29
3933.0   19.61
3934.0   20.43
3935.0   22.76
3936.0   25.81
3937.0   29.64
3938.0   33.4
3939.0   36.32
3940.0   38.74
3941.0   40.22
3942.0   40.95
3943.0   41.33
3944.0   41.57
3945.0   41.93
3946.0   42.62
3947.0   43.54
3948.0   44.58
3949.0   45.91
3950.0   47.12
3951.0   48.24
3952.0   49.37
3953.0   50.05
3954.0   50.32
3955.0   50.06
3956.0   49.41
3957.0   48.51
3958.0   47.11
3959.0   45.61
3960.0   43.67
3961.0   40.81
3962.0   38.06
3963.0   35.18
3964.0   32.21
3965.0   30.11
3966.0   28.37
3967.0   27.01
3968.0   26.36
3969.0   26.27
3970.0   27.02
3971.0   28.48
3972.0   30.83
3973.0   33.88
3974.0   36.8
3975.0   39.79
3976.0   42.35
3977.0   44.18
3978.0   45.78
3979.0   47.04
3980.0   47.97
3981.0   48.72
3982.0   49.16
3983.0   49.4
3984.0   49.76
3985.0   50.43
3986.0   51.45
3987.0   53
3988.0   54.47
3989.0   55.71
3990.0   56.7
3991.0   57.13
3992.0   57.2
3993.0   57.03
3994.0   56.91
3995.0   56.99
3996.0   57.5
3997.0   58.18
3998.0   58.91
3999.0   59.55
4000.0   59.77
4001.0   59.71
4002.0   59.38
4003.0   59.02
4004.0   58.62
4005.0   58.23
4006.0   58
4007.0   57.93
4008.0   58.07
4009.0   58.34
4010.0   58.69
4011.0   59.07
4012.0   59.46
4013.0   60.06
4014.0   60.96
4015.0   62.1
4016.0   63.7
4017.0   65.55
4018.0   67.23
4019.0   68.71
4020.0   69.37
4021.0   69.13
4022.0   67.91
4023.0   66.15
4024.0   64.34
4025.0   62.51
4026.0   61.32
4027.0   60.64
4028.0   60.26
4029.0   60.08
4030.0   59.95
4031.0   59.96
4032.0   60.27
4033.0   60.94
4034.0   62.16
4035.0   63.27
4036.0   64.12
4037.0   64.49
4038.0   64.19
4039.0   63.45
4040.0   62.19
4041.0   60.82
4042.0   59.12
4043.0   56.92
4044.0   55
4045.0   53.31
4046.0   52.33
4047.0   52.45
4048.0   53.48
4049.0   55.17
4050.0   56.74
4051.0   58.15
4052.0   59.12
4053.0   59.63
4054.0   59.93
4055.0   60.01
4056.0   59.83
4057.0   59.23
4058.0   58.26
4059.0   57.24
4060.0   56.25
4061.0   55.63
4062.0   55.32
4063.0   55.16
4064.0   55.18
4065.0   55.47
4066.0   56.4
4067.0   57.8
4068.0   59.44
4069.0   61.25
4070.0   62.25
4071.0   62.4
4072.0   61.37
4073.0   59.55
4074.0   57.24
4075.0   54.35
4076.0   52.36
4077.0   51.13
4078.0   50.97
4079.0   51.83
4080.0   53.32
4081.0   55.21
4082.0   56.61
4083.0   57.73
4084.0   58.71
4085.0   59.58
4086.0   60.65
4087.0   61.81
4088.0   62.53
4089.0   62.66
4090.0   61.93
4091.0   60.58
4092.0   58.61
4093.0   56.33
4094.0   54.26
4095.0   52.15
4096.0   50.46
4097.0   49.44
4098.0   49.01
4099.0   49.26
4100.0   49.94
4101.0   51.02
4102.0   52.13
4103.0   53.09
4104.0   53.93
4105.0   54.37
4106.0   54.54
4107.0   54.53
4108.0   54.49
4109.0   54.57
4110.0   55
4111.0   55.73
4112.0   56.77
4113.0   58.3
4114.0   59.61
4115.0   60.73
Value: 1.5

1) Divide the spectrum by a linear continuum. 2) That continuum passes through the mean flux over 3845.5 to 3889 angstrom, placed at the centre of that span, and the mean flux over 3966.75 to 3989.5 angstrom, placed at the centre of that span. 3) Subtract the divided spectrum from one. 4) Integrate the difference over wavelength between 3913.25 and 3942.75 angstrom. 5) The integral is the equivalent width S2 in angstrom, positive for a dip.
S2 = 3.36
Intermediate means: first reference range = 44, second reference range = 42.2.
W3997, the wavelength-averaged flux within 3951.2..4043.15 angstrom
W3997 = 53.2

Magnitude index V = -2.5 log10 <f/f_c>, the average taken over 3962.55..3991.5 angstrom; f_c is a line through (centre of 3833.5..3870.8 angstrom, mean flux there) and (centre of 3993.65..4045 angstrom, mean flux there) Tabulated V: 0.34 mag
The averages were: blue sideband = 42.7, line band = 41.6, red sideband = 61.1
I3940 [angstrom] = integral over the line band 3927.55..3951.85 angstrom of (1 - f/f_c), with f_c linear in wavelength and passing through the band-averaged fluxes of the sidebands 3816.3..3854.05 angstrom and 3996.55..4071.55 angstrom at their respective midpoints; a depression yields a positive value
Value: 7.16 angstrom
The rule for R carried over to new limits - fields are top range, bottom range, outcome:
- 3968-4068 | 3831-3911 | 1.43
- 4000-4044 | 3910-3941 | 1.65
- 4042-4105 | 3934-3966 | 1.47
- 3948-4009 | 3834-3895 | 1.20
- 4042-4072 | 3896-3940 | 1.48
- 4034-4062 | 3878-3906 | 1.49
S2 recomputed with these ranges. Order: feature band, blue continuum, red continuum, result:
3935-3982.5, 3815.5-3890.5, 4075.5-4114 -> 7.3 angstrom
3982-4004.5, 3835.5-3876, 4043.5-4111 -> -2.1 angstrom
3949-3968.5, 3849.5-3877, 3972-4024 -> 4.2 angstrom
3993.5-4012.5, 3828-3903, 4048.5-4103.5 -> -2.6 angstrom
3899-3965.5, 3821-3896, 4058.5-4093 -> 6.6 angstrom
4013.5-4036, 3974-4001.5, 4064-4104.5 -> -4.0 angstrom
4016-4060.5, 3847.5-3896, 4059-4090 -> -4.7 angstrom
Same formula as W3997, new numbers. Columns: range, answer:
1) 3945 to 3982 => 40.8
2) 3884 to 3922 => 45.6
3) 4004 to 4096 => 59.2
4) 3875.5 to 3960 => 42.1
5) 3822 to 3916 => 42.5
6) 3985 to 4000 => 56.4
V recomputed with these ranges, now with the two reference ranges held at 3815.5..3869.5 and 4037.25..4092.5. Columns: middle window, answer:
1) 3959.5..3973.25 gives 0.49 mag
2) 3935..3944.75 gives 0.32 mag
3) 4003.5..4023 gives -0.16 mag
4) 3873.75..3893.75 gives 0.11 mag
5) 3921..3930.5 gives 0.23 mag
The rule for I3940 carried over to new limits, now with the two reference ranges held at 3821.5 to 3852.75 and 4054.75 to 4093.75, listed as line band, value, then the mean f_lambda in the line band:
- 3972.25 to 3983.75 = 1.32 angstrom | 43.9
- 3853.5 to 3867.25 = -2.47 angstrom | 46.8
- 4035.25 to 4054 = -1.12 angstrom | 58.5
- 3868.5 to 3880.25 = -0.89 angstrom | 43.9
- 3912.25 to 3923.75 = -1.43 angstrom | 50.1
